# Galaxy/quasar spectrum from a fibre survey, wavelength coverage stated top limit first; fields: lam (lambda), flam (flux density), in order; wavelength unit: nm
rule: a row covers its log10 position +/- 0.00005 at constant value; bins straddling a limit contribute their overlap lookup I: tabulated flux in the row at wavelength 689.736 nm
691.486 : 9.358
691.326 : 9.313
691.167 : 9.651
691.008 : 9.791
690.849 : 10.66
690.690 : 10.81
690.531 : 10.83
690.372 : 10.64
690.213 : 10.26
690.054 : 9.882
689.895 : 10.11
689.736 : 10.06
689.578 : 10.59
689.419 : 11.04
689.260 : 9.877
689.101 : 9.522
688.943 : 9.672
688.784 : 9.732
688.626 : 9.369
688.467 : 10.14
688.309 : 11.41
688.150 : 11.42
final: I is 10.06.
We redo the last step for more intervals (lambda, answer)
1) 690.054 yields 9.882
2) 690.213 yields 10.26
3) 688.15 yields 11.42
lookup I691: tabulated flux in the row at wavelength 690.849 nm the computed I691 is 10.66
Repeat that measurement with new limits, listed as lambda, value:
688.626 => 9.369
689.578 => 10.59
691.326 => 9.313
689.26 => 9.877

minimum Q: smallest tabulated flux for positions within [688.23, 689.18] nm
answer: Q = 9.369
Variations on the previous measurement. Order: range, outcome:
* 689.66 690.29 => 9.882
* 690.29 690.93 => 10.64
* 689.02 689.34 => 9.522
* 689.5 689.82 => 10.06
